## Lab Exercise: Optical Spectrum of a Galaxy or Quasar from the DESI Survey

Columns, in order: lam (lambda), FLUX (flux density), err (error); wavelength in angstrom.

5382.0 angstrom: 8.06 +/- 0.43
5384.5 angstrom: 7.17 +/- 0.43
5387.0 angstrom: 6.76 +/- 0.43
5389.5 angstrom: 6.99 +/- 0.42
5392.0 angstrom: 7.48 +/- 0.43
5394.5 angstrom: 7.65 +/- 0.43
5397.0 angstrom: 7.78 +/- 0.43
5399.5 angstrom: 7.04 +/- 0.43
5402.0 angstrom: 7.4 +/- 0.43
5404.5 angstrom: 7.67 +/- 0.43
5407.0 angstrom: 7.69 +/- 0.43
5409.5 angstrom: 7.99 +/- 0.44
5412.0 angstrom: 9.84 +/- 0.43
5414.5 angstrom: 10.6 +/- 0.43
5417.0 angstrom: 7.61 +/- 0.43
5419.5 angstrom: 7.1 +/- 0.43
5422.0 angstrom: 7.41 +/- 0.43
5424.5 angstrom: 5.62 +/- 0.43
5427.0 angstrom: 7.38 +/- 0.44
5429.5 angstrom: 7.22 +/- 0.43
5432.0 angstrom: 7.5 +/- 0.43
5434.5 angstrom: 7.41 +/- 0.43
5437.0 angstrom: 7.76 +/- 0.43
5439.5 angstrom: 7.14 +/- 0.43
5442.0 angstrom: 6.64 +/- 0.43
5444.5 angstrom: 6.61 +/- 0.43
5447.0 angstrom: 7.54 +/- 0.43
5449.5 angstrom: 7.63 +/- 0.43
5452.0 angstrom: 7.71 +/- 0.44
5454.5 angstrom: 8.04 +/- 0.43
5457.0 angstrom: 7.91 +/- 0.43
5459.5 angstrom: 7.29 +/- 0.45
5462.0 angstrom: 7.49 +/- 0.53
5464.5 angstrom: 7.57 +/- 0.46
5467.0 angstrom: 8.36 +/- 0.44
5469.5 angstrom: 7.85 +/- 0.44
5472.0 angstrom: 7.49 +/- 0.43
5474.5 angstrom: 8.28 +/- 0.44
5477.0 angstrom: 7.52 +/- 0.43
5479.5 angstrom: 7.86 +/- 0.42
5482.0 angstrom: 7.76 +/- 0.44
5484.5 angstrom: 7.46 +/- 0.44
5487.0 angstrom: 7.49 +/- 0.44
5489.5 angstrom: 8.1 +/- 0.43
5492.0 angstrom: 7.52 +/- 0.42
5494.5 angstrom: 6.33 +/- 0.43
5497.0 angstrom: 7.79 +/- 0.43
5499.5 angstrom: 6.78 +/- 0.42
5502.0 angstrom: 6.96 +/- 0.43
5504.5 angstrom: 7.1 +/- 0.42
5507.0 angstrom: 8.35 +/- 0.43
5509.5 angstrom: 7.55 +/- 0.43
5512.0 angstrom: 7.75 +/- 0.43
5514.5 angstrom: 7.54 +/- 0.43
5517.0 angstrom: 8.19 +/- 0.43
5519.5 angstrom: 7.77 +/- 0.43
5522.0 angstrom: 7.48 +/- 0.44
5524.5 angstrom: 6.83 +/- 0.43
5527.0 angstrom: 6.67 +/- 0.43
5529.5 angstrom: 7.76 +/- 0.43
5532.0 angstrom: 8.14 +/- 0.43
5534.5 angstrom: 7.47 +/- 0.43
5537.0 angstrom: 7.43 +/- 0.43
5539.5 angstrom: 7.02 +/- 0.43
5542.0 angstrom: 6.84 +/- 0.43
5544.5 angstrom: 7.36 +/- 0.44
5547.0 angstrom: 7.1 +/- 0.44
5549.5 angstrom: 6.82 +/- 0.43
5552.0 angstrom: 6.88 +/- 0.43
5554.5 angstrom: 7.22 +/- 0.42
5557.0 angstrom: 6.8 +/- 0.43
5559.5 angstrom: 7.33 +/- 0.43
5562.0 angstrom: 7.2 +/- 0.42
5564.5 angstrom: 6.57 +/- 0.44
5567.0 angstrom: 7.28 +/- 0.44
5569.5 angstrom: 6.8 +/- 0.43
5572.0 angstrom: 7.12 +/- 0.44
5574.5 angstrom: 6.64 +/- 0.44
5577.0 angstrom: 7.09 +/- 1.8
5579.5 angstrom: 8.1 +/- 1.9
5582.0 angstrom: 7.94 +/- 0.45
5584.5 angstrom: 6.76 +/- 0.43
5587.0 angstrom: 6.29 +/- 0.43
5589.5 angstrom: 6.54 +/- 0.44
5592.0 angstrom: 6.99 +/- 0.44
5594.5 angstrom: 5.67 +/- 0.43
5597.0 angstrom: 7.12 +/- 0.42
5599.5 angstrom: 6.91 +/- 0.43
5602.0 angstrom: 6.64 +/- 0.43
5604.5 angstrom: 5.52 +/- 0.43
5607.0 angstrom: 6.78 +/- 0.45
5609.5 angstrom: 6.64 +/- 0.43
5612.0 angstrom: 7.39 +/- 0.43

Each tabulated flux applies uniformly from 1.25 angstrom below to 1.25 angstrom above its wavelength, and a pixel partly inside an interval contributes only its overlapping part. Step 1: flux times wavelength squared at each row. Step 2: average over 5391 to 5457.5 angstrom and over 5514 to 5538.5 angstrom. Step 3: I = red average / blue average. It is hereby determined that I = 1.0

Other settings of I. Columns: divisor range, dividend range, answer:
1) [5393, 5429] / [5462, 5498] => 1.01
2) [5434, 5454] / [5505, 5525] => 1.08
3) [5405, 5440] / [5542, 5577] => 0.95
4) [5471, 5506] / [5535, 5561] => 0.97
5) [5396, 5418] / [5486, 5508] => 0.93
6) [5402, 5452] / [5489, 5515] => 1.00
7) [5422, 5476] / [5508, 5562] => 1.02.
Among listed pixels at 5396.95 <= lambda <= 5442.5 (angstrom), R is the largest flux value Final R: 10.6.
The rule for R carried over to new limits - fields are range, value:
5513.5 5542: 8.19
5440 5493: 8.36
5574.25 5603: 8.1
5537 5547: 7.43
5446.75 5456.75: 8.04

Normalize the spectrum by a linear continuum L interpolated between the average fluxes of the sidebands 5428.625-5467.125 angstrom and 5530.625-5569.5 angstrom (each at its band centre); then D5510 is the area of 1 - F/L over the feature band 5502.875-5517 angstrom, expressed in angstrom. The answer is -0.8 angstrom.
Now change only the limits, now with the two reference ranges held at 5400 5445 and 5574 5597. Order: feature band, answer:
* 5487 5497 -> -0.1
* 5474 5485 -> -0.6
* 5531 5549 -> -0.5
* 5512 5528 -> -0.6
